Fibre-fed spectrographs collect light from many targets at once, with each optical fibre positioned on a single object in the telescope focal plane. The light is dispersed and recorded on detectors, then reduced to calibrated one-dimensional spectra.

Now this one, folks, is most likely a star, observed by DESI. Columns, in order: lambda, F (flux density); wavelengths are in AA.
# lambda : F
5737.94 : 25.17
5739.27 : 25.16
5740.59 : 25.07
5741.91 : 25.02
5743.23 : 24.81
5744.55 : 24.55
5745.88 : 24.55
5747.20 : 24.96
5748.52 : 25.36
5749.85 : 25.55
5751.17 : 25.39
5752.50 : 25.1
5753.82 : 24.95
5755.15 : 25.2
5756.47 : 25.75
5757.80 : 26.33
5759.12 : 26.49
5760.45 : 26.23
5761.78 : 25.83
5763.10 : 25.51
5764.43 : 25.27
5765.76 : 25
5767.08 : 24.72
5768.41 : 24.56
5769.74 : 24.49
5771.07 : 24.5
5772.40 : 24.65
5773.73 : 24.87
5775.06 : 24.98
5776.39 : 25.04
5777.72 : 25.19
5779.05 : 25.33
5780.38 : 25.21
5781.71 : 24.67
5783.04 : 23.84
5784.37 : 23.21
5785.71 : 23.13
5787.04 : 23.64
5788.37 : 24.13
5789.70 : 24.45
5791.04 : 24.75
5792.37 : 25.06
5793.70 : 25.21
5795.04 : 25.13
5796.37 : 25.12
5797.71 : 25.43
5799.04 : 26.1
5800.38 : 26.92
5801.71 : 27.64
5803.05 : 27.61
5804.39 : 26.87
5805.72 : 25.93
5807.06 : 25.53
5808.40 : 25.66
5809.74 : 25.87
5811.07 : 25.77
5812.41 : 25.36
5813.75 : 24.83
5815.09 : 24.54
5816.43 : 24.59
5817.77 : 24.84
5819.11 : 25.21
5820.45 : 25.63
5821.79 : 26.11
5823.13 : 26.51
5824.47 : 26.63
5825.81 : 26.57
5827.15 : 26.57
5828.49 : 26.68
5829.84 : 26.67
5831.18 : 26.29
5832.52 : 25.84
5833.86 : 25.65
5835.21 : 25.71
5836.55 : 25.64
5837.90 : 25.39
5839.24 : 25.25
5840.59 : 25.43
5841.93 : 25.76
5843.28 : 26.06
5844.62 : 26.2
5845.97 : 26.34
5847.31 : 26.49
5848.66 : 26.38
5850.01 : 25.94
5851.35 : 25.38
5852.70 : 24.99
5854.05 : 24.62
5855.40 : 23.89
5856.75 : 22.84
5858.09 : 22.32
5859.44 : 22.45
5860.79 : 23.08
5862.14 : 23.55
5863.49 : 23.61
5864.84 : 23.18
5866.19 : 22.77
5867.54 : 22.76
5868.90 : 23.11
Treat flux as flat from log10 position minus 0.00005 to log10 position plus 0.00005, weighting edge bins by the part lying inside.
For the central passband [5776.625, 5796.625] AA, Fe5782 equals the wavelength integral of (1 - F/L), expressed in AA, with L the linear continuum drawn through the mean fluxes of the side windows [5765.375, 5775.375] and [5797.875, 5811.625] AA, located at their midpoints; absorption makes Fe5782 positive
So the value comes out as 0.7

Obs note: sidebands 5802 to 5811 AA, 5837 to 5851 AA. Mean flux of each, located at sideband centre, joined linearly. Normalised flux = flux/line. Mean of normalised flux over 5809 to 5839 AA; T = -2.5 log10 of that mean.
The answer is 0.01 mag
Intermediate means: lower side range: 26.3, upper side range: 25.9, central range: 25.8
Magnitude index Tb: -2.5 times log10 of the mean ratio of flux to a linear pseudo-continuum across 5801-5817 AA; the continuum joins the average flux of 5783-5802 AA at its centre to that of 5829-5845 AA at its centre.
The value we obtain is -0.03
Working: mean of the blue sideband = 24.9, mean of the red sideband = 25.8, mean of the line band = 25.9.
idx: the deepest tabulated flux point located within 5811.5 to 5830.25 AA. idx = 24.54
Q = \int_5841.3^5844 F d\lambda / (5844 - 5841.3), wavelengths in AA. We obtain 25.9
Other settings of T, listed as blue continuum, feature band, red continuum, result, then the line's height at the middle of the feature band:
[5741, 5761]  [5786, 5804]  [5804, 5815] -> 0.00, 25.6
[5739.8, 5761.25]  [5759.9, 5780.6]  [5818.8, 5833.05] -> 0.02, 25.6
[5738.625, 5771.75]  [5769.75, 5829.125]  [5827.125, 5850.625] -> 0.01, 25.6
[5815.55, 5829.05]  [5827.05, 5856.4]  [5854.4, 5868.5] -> -0.05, 24.5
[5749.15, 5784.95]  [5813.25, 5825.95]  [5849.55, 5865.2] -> -0.05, 24.4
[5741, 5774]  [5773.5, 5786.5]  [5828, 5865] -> 0.03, 25.2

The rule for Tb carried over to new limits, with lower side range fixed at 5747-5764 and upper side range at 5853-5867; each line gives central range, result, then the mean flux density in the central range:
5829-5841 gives -0.08 mag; 25.8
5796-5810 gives -0.07 mag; 26.3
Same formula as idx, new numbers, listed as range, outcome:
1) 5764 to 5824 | 23.13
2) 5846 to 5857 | 22.84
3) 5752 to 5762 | 24.95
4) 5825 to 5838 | 25.39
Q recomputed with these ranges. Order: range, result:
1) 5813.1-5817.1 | 24.6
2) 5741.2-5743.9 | 25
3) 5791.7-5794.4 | 25.1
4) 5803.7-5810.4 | 26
